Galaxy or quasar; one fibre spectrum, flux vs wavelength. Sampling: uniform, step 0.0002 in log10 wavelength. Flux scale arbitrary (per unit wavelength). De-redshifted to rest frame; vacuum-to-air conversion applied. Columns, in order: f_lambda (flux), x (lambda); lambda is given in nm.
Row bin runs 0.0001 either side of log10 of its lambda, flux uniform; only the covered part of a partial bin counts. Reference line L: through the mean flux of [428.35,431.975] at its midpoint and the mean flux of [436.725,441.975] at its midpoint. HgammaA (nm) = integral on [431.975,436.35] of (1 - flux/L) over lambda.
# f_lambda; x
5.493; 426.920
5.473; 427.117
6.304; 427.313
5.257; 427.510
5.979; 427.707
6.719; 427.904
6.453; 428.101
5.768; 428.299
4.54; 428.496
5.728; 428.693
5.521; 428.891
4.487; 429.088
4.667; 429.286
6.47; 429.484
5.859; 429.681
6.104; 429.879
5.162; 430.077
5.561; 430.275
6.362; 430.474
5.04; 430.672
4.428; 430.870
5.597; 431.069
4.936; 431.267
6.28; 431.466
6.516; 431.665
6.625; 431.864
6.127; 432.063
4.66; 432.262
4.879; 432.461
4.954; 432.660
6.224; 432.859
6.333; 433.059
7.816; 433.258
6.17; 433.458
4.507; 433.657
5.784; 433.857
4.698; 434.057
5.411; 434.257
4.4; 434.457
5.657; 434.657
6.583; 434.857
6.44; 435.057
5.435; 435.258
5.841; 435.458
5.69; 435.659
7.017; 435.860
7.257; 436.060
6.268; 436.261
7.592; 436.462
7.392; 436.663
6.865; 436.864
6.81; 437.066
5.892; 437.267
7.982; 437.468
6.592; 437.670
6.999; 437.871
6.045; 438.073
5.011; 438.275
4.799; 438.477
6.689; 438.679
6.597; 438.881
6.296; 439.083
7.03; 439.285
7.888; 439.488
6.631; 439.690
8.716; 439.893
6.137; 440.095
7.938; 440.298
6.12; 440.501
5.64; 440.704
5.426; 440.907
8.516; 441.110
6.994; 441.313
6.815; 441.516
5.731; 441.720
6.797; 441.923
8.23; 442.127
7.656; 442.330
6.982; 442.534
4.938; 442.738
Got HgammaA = 0.15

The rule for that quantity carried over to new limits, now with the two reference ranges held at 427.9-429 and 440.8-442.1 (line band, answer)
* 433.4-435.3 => 0.215 nm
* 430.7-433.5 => 0.098 nm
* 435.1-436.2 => 0.008 nm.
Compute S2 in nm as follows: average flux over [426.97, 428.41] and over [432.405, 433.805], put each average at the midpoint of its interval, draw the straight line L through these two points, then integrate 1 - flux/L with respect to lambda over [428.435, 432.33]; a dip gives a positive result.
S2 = 0.24 nm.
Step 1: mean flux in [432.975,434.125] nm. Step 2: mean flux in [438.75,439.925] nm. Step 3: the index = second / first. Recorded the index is 1.2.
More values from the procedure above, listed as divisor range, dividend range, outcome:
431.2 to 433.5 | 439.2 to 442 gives 1.15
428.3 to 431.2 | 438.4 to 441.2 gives 1.25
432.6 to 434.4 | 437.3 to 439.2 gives 1.10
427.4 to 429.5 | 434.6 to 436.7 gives 1.16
